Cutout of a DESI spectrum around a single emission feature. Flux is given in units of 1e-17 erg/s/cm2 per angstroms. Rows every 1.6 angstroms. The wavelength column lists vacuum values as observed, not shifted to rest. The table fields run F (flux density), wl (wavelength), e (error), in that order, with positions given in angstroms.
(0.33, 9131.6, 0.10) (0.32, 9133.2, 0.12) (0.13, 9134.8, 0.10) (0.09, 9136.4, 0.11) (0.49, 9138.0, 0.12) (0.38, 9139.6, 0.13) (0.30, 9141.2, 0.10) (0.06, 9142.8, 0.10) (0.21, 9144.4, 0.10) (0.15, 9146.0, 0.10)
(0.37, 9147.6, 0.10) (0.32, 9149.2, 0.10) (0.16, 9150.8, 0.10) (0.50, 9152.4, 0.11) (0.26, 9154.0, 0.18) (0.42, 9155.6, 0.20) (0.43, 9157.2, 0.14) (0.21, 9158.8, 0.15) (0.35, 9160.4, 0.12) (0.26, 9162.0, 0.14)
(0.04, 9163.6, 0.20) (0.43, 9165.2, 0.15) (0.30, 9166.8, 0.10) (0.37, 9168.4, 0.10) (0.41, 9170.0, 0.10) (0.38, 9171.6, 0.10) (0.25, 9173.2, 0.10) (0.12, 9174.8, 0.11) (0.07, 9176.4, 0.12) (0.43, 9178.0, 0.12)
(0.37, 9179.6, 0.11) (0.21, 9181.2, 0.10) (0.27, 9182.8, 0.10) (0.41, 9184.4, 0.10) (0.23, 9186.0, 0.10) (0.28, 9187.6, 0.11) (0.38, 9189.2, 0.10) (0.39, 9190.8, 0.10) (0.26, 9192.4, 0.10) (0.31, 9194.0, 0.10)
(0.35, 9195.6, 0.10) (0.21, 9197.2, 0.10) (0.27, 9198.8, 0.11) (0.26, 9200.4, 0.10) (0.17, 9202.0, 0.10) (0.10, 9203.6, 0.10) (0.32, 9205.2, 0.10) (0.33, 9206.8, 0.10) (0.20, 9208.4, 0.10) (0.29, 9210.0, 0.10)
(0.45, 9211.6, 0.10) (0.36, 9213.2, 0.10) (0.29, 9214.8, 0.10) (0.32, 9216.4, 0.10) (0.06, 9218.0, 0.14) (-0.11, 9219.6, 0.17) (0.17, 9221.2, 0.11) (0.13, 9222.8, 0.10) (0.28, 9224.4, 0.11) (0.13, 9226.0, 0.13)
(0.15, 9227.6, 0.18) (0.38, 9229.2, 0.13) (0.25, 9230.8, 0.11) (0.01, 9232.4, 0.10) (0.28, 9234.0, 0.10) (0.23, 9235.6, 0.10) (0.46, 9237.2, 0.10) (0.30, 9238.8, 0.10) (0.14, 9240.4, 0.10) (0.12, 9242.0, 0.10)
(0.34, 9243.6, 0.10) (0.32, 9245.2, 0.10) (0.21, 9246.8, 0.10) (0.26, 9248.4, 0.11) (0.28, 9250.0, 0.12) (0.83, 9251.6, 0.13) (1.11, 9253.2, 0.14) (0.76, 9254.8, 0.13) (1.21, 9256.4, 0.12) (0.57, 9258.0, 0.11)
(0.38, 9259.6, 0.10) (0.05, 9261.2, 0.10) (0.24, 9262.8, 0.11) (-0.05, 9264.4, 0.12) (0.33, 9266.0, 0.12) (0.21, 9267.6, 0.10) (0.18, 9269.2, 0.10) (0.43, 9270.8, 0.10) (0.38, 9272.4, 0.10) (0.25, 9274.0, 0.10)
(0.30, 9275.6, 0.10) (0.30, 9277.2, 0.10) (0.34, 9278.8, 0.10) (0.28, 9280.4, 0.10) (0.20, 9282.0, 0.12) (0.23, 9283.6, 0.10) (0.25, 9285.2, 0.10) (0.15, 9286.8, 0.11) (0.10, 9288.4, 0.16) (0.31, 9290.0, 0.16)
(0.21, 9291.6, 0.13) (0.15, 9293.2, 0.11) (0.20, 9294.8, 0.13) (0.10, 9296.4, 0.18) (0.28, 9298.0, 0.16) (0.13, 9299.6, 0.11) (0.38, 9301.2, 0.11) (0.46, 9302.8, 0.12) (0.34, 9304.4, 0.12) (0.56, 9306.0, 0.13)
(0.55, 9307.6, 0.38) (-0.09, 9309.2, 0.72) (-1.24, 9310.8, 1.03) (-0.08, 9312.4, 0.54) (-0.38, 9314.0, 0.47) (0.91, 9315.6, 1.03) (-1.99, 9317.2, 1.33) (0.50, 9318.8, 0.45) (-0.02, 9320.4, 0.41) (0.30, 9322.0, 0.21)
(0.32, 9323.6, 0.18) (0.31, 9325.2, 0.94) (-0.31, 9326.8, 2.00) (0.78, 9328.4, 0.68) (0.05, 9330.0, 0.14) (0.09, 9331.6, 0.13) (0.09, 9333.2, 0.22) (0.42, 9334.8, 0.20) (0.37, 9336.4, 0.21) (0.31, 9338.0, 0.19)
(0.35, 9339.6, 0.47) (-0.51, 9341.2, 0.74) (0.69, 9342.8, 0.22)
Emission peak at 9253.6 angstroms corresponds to H-beta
